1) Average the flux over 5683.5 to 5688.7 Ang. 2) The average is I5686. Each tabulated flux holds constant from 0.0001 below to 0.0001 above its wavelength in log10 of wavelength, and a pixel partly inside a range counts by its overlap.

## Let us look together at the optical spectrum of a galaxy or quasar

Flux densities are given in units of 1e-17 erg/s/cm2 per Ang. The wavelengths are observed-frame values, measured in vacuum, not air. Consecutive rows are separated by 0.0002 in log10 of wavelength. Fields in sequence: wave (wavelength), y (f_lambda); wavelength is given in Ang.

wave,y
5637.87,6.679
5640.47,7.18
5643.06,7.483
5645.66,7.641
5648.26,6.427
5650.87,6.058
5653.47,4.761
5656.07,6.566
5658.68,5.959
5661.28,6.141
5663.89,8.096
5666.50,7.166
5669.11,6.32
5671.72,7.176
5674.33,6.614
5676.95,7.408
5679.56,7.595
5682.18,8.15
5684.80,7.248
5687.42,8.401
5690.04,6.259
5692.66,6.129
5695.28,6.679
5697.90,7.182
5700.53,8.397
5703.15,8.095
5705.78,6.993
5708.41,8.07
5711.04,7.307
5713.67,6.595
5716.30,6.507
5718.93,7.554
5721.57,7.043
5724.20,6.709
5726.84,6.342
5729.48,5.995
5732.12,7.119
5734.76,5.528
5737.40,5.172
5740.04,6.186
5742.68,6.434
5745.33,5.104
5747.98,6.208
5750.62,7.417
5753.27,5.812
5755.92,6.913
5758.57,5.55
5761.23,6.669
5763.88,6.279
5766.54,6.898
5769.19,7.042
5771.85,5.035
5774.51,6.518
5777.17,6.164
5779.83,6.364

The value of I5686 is 7.82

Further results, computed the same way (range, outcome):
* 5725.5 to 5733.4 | 6.48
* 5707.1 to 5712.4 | 7.68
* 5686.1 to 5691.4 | 7.32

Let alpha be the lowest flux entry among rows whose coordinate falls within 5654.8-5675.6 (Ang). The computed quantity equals 5.959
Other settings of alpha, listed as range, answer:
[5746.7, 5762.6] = 5.55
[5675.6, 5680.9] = 7.408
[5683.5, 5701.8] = 6.129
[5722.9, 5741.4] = 5.172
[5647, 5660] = 4.761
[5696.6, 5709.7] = 6.993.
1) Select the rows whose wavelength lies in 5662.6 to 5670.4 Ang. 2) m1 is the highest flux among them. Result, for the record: 8.096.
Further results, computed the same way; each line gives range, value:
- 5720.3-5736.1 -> 7.119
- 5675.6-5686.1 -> 8.15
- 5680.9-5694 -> 8.401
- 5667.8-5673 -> 7.176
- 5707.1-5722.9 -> 8.07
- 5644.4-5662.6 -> 7.641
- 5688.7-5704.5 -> 8.397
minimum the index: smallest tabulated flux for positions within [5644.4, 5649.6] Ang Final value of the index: 6.427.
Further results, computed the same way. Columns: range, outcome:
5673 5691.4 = 6.259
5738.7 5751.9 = 5.104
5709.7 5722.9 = 6.507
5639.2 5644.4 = 7.18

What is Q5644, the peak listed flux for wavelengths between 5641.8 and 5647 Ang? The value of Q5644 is 7.641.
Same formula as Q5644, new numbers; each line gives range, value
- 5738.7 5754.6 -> 7.417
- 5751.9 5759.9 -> 6.913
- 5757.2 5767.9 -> 6.898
